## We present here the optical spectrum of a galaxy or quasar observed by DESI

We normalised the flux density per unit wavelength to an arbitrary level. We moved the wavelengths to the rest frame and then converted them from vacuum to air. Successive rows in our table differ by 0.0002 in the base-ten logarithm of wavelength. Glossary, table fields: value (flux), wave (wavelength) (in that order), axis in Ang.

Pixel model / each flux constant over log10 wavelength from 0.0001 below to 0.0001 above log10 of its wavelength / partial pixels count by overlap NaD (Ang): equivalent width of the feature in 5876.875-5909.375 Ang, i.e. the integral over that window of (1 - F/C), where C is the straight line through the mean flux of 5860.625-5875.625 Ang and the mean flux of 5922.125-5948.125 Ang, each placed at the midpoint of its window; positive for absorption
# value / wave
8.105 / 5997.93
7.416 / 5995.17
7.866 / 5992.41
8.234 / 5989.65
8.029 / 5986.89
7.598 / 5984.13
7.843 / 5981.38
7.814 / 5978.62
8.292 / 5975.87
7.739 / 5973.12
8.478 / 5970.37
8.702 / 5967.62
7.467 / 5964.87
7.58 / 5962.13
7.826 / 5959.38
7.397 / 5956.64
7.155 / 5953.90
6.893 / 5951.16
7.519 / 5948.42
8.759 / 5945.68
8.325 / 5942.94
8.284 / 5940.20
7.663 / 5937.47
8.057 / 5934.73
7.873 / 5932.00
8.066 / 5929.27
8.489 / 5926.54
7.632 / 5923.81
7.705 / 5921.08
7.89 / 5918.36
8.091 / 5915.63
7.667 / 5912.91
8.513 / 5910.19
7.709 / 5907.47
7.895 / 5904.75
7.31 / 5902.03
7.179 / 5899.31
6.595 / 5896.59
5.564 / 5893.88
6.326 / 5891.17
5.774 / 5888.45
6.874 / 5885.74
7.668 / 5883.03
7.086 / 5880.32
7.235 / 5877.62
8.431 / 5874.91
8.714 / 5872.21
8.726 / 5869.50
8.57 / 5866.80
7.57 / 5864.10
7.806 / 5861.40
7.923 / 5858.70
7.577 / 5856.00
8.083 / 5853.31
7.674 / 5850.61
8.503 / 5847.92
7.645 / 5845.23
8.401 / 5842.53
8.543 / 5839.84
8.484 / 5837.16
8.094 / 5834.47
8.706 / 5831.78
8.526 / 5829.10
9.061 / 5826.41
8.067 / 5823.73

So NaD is 5.0 Ang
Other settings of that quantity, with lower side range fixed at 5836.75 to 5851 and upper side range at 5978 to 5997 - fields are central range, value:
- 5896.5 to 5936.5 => 1.1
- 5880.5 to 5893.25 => 2.3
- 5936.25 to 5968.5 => 0.6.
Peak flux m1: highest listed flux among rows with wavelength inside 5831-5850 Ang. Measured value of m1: 8.706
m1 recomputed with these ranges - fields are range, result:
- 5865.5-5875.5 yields 8.726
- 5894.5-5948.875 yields 8.759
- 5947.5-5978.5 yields 8.702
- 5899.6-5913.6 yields 8.513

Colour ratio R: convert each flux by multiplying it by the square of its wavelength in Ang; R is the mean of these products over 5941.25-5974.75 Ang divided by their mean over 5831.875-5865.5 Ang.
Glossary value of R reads 1.0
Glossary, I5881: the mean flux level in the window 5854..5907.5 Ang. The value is 7.43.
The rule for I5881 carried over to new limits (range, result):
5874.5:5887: 7.39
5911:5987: 7.89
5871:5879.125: 8.1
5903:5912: 7.99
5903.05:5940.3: 7.95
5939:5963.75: 7.74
